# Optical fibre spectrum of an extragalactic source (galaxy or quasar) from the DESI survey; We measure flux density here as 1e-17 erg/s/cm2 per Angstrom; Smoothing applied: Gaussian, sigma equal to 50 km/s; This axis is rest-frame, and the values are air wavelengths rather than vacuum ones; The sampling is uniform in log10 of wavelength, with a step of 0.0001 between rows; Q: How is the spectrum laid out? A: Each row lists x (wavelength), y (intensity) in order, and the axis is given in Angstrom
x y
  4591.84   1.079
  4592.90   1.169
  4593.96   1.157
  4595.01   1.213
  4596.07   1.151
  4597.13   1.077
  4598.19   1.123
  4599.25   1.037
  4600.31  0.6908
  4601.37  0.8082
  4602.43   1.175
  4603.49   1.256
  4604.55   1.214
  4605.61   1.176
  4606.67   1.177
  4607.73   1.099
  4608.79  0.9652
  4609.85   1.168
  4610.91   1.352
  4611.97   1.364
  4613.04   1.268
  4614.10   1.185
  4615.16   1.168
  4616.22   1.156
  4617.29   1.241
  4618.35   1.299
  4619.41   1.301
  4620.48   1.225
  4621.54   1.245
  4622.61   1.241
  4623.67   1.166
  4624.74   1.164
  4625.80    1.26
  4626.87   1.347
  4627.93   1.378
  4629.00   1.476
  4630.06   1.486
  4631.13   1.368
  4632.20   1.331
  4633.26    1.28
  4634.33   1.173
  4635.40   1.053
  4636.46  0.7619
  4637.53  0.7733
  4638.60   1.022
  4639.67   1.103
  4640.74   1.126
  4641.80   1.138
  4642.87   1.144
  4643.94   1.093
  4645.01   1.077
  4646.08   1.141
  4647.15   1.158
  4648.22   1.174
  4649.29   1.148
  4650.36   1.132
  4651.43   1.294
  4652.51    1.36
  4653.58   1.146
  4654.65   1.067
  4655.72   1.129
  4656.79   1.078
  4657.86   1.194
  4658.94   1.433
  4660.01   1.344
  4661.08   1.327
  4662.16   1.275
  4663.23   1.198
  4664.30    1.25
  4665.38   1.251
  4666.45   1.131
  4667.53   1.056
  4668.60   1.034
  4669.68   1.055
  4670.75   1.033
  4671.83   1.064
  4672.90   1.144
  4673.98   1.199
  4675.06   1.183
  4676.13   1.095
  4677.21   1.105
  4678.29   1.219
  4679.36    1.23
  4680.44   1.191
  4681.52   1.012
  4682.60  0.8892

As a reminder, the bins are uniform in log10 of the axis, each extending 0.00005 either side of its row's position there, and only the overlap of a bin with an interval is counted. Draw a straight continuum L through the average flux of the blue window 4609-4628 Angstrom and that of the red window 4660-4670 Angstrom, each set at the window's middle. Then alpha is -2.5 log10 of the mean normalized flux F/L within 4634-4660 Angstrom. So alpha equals 0.08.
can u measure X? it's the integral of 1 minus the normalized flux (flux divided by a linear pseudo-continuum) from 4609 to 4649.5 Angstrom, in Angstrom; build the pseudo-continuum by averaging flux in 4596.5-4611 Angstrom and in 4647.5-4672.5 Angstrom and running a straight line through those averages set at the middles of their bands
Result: -2.5 Angstrom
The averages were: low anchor 1.09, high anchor 1.18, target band 1.2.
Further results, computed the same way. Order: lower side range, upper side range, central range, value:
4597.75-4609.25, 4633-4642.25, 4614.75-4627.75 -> -2.30 Angstrom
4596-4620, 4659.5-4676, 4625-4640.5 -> -0.56 Angstrom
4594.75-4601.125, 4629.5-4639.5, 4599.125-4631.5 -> -3.78 Angstrom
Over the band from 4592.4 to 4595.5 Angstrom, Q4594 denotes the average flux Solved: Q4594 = 1.18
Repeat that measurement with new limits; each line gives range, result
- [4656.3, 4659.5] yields 1.24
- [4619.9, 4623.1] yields 1.23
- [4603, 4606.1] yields 1.22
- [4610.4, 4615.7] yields 1.27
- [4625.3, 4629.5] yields 1.36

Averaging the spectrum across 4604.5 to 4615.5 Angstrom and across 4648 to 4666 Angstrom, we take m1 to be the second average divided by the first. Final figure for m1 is 1.0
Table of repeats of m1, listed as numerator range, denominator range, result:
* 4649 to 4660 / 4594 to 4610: 1.11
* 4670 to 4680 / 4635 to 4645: 1.11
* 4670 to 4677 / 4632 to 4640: 1.06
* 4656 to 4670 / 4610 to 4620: 0.96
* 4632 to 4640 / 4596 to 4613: 0.94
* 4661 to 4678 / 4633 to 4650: 1.06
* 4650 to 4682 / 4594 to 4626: 1.01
